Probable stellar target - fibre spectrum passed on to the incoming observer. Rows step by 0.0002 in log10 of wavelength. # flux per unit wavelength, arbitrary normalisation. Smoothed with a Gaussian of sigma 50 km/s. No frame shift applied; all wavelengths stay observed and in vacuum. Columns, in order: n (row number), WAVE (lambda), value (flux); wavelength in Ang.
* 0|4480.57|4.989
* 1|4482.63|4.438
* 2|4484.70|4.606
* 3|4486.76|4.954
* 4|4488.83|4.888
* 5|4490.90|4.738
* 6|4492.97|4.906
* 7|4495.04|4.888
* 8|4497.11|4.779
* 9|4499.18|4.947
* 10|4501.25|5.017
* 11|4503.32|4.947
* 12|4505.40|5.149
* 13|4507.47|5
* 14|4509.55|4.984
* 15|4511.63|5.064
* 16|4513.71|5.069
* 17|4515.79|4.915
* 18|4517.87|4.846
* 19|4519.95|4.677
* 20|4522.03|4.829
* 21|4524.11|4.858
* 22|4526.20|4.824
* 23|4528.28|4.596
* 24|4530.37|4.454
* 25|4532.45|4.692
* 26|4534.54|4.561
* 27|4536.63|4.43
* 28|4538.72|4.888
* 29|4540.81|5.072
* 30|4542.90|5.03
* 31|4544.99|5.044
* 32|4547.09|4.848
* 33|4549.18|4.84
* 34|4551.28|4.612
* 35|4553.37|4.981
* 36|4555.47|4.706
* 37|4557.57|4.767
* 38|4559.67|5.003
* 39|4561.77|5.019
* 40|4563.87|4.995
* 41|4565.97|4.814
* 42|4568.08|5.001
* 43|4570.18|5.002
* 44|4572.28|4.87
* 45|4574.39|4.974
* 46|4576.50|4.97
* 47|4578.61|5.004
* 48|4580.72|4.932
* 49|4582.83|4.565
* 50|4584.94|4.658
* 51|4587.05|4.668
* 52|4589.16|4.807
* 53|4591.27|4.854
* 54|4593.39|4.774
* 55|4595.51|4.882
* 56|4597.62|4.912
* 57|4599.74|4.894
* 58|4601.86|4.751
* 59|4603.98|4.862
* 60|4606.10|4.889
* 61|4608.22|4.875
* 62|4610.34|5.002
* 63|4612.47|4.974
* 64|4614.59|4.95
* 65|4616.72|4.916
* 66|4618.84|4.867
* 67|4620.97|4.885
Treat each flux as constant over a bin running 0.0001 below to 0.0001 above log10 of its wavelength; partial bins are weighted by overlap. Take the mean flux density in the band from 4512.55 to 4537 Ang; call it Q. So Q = 4.74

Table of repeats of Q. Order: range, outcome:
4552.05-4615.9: 4.88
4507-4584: 4.86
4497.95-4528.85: 4.92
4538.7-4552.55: 4.91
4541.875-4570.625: 4.9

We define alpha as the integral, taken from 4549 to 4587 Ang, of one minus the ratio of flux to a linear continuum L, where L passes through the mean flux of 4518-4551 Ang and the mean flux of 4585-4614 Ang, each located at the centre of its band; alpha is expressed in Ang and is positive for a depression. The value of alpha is -0.4 Ang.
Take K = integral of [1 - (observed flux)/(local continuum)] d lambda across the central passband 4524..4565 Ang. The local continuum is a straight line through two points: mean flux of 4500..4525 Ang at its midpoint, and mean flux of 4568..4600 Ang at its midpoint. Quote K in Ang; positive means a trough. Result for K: 0.80 Ang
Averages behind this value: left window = 4.95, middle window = 4.81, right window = 4.86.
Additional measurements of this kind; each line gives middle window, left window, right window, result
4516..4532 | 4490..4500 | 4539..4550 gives 0.6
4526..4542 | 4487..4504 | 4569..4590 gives 0.6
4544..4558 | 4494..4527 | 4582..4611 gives 0.1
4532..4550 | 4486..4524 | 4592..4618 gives 0.3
